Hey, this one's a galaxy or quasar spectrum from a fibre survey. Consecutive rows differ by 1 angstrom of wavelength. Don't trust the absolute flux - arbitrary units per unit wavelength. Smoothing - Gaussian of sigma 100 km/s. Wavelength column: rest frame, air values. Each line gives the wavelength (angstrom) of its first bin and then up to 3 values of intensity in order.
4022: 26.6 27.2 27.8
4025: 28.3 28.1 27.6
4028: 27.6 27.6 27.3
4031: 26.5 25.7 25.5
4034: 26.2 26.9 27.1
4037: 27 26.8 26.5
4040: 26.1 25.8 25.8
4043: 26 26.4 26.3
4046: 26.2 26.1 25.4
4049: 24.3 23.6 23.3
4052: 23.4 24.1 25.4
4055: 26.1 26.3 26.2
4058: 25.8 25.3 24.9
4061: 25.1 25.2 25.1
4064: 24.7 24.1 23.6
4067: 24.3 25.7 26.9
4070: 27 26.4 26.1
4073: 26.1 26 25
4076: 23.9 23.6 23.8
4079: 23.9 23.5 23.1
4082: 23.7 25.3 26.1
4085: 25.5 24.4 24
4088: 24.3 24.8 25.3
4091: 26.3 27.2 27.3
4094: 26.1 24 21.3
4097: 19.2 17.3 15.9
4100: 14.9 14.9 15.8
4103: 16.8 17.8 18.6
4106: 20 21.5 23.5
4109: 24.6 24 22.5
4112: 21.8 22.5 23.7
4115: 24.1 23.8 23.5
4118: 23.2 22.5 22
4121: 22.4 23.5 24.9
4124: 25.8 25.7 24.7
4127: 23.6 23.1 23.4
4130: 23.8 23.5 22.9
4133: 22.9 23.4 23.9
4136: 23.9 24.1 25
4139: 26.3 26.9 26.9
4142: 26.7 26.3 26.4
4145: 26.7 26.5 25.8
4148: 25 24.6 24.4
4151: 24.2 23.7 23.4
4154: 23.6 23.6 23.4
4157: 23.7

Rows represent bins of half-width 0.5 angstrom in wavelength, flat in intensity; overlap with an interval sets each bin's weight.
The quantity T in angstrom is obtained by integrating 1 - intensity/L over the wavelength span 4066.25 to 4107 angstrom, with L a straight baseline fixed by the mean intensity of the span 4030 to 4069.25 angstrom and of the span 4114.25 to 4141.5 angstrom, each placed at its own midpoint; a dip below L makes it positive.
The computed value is 3.0 angstrom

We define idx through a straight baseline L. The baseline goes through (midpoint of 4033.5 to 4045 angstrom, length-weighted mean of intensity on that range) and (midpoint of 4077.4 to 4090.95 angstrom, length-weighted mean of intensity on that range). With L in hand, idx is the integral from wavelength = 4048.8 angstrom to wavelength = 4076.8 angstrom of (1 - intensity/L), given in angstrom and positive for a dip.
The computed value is 0.3 angstrom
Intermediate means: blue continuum 26.4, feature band 25.1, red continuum 24.5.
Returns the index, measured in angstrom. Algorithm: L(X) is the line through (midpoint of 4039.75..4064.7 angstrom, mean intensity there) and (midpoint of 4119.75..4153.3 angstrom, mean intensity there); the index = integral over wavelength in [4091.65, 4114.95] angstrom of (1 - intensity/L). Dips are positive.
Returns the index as 3.69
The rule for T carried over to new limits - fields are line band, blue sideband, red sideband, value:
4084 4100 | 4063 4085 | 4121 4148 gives 1.0 angstrom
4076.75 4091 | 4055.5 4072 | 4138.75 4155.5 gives 0.5 angstrom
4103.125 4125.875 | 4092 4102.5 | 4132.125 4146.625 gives -0.5 angstrom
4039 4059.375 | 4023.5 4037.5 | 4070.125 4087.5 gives 0.6 angstrom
